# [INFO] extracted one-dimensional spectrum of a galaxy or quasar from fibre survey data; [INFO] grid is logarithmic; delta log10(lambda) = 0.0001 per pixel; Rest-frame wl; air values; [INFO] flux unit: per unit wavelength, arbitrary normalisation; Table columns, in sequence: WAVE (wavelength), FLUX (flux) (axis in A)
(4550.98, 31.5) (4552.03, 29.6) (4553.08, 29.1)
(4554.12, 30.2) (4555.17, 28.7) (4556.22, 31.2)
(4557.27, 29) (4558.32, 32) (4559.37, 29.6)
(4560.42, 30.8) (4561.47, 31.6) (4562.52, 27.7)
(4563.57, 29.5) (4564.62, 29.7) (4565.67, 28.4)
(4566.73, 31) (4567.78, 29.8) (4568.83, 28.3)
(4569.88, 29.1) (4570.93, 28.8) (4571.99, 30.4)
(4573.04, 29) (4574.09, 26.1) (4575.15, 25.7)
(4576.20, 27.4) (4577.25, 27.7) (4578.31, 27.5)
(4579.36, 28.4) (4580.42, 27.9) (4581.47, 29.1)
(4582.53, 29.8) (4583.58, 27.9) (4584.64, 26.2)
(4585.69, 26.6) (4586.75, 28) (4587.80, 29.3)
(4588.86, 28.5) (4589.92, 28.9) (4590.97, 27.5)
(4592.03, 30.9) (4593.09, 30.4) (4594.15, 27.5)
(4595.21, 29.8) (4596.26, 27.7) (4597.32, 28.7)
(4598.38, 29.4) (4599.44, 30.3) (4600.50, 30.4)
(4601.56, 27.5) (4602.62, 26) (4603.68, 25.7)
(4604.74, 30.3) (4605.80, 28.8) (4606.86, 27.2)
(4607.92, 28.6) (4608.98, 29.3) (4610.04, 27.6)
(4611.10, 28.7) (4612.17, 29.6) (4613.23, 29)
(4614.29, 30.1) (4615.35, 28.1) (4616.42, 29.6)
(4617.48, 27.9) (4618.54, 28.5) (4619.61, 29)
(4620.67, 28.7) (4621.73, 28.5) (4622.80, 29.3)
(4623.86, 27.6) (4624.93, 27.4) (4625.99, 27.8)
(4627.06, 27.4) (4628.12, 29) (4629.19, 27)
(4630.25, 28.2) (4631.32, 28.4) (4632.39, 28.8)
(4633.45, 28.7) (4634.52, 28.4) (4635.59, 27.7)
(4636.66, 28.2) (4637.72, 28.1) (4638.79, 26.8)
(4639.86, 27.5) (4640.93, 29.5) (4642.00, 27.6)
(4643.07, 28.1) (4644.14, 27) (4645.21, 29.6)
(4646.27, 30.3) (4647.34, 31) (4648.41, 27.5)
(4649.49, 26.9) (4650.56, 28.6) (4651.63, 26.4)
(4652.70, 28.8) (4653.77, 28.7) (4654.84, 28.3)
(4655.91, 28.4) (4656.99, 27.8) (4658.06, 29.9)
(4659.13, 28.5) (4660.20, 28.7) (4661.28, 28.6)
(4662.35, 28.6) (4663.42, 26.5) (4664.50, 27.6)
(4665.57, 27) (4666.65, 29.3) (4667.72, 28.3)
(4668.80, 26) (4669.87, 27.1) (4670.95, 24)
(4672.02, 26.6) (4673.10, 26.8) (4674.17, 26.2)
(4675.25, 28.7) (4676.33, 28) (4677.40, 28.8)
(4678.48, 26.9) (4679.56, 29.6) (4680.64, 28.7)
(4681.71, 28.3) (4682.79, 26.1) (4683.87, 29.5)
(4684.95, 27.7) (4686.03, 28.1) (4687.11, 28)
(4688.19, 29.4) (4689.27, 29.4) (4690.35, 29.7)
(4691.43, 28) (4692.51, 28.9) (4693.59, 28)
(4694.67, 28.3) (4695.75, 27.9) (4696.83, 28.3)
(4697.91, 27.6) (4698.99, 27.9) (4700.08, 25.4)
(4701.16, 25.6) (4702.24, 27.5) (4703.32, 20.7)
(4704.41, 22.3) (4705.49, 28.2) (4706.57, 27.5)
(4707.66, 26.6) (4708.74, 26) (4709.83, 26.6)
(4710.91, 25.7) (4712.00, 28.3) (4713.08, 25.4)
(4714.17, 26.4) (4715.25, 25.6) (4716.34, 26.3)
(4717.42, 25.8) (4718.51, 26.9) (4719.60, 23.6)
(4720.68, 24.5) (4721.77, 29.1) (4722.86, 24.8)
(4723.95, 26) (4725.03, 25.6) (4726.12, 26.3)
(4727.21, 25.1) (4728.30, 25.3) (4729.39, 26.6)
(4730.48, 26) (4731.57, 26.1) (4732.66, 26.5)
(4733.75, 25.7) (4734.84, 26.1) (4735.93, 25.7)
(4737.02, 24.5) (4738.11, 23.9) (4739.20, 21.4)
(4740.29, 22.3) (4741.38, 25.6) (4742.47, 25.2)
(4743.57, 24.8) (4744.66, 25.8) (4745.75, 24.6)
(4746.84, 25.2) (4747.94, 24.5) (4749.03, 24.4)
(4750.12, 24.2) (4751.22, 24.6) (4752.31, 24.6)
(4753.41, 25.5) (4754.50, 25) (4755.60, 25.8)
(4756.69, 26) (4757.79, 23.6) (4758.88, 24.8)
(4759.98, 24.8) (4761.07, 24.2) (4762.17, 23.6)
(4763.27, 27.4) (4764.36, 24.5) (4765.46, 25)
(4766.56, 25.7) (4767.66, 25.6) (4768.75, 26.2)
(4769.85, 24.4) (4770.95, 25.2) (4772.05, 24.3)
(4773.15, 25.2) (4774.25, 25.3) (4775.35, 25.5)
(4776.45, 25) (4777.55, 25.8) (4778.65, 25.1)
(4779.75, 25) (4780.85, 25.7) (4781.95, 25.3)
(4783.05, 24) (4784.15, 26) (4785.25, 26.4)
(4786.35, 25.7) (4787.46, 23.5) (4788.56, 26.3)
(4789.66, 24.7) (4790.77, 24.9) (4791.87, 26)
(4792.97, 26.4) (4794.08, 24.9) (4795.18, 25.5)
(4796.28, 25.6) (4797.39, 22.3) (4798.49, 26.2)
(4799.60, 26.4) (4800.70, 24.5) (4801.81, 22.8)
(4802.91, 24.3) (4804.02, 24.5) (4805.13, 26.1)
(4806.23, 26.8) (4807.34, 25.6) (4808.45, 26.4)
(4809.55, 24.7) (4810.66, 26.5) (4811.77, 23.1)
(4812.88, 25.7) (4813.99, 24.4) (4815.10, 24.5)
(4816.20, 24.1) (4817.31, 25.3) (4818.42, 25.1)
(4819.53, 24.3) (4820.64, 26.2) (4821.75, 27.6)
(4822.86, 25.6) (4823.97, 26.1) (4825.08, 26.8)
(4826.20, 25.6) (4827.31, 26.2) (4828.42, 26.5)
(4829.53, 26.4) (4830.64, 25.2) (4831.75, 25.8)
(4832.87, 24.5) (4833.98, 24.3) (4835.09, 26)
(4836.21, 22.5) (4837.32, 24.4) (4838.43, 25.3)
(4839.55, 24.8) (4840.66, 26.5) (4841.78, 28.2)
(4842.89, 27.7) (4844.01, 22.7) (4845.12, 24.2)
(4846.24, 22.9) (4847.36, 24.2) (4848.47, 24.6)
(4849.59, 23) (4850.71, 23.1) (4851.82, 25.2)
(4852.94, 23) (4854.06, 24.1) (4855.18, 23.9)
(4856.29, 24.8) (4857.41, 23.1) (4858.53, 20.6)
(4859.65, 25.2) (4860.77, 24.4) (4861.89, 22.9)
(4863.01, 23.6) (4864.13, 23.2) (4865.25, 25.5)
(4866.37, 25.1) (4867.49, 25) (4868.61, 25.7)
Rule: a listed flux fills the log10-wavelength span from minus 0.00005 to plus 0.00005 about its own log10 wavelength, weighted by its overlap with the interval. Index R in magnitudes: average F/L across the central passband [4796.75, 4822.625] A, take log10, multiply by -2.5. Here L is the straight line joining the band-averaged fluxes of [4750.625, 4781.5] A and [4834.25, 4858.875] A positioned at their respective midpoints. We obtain -0.02 mag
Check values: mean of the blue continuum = 25.1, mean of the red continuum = 24.3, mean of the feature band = 25.1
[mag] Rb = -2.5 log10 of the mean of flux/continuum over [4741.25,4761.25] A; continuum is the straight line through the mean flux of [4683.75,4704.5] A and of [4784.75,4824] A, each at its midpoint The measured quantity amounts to 0.060 mag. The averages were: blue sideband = 27.5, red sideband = 25.2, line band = 24.9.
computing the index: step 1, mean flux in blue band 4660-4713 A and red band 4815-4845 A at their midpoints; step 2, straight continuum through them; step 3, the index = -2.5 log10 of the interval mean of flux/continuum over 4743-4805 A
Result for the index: 0.05 mag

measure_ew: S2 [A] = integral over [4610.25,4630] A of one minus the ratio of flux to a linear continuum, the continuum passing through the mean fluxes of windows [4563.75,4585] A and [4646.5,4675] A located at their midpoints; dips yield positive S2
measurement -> -0.3 A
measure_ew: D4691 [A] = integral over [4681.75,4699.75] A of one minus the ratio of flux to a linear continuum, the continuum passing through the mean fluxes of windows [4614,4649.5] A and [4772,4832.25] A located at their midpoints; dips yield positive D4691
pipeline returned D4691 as -0.62 A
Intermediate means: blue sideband 28.4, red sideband 25.4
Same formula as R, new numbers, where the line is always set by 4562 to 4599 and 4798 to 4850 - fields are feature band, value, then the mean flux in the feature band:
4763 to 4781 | 0.03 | 25.3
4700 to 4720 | 0.04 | 25.8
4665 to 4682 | -0.01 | 27.5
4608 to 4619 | -0.03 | 28.8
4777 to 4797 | 0.02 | 25.4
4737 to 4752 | 0.08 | 24.4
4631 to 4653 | -0.02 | 28.3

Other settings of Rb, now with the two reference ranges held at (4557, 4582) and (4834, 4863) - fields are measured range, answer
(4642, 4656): -0.03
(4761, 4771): 0.02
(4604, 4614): -0.02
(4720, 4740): 0.03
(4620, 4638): -0.01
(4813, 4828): -0.03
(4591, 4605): -0.01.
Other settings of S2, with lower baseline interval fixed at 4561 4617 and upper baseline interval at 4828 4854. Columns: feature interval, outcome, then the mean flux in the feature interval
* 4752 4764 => 0.5 A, 25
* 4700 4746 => 1.8 A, 25.5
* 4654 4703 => -1.1 A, 27.9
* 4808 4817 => 0.1 A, 24.9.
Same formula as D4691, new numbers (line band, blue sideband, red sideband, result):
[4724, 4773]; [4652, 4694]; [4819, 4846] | 3.3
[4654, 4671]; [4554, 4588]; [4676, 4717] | -0.1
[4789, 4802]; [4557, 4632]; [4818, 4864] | 0.2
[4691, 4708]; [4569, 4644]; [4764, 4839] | 0.1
